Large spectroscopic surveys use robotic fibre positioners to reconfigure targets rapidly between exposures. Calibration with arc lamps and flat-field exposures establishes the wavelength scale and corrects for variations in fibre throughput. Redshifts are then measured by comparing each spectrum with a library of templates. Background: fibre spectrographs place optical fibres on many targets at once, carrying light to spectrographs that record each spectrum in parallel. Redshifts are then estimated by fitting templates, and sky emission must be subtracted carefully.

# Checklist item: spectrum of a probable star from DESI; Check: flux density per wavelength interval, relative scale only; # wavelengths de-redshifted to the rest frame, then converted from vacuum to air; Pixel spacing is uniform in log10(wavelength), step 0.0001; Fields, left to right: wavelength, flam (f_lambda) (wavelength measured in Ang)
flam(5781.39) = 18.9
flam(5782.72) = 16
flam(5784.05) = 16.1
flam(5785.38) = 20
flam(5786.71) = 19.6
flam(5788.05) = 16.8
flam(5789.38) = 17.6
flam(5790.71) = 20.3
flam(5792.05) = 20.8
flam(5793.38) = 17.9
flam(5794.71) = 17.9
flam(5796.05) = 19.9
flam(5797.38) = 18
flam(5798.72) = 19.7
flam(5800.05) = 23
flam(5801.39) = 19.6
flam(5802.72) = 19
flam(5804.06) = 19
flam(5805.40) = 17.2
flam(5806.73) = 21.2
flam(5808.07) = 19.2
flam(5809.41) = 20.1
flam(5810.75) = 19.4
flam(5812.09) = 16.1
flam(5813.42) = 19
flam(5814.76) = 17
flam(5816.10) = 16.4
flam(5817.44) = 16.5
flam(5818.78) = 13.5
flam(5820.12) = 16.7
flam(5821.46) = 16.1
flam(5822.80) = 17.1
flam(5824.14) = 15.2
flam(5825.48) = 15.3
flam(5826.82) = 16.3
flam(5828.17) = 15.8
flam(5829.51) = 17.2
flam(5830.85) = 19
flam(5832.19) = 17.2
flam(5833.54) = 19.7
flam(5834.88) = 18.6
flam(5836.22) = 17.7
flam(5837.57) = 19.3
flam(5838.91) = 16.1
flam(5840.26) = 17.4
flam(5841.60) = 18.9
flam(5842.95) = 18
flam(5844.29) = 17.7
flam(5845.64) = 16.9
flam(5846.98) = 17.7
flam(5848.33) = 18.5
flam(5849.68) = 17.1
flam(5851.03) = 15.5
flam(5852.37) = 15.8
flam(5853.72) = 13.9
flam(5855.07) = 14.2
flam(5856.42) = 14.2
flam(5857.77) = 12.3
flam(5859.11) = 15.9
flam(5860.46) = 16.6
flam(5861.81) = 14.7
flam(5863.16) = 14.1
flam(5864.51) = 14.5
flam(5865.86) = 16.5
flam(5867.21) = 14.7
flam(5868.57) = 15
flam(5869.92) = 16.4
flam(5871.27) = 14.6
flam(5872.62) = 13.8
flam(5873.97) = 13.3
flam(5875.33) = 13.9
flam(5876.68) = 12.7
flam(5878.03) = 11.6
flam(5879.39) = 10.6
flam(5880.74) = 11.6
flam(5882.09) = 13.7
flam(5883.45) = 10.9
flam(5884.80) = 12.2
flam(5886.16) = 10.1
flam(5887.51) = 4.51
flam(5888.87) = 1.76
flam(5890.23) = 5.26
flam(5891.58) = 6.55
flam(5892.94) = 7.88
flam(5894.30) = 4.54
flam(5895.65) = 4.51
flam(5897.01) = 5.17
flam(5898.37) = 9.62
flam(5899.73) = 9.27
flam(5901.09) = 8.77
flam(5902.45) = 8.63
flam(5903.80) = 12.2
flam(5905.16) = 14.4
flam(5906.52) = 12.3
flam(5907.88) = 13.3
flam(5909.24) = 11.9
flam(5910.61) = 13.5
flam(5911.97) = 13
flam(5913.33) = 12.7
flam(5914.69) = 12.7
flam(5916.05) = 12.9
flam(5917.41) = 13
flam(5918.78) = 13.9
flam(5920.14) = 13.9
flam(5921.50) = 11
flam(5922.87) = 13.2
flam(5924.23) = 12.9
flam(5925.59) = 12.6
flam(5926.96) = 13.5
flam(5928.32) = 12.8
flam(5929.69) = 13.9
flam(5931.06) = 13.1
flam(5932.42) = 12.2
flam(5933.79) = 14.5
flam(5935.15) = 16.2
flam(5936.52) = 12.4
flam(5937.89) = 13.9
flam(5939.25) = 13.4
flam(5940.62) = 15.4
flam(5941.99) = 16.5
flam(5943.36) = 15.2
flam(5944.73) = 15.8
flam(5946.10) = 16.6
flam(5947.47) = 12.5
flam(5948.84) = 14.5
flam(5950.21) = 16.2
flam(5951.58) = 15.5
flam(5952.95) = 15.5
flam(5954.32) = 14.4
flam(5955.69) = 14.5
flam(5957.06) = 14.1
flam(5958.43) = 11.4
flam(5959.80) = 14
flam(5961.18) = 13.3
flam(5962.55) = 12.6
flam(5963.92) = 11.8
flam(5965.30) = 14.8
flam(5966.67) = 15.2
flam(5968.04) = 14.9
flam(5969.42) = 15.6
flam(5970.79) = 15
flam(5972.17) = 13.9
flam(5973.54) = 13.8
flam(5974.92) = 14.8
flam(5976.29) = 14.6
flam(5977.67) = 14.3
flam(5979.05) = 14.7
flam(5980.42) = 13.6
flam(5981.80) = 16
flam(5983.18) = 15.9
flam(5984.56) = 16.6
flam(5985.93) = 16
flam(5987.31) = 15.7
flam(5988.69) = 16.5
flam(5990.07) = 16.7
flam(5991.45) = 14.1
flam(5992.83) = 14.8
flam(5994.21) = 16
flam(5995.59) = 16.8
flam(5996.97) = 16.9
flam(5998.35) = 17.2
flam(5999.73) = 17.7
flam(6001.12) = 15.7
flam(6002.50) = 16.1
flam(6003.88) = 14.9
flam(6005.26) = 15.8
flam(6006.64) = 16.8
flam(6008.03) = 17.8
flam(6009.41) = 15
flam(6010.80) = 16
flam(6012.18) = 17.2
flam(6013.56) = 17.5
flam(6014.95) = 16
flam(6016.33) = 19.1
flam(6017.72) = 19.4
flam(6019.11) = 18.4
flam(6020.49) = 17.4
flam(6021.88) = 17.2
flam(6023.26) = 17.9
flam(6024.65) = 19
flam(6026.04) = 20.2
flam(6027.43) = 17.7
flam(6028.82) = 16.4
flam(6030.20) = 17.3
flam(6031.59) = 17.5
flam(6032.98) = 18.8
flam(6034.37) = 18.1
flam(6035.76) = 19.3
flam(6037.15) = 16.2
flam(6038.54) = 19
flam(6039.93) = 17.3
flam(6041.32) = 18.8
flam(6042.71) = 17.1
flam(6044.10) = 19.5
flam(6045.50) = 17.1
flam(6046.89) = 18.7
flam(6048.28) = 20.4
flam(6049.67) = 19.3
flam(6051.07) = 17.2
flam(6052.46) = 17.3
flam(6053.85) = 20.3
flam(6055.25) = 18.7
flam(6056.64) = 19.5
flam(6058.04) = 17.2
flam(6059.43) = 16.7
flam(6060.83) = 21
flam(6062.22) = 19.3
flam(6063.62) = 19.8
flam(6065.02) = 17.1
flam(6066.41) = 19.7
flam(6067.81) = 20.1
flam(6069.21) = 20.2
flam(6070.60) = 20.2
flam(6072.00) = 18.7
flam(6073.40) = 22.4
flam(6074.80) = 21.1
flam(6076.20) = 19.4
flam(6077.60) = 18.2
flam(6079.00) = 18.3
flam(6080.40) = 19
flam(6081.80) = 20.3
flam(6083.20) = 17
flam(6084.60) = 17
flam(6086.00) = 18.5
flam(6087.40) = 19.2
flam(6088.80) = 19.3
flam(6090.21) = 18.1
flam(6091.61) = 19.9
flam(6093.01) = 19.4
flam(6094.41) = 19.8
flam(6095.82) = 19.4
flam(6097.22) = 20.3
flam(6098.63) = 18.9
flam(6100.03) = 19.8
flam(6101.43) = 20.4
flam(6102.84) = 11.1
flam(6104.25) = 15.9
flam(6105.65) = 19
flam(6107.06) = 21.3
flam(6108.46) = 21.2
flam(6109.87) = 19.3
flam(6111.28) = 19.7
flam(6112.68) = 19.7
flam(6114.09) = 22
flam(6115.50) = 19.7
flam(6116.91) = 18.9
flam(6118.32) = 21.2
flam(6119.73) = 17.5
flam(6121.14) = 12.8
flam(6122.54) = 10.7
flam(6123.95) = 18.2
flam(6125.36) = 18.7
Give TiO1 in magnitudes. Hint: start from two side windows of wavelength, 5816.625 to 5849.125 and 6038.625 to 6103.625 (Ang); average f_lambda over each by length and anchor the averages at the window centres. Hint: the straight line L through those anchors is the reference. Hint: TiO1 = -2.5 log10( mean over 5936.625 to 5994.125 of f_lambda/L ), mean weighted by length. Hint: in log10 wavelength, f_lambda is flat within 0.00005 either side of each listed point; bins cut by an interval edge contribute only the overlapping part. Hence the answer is 0.22 mag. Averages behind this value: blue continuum 17.2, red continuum 18.9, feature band 14.7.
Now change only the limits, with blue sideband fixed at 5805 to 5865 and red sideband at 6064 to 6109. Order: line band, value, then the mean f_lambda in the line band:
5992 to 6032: 0.081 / 17.1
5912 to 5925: 0.333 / 12.9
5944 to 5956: 0.184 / 15.1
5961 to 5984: 0.243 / 14.4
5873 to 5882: 0.353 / 12.4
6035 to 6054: 0.021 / 18.3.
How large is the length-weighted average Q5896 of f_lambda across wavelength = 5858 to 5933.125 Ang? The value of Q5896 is 11.8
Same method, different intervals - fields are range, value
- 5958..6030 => 15.9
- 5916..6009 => 14.7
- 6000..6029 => 17.2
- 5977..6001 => 15.8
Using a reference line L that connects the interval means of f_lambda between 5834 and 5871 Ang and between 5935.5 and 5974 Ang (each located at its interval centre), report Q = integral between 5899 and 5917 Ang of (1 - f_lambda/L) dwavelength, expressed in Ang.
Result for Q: 3.8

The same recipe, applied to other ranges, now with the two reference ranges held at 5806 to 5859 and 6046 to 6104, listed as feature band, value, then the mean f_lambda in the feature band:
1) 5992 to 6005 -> 1.5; 16.2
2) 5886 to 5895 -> 6.1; 5.55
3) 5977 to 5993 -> 2.5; 15.4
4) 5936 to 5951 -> 2.6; 14.8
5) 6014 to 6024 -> 0.3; 17.9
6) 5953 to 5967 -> 3.4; 13.7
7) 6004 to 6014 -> 1.1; 16.5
